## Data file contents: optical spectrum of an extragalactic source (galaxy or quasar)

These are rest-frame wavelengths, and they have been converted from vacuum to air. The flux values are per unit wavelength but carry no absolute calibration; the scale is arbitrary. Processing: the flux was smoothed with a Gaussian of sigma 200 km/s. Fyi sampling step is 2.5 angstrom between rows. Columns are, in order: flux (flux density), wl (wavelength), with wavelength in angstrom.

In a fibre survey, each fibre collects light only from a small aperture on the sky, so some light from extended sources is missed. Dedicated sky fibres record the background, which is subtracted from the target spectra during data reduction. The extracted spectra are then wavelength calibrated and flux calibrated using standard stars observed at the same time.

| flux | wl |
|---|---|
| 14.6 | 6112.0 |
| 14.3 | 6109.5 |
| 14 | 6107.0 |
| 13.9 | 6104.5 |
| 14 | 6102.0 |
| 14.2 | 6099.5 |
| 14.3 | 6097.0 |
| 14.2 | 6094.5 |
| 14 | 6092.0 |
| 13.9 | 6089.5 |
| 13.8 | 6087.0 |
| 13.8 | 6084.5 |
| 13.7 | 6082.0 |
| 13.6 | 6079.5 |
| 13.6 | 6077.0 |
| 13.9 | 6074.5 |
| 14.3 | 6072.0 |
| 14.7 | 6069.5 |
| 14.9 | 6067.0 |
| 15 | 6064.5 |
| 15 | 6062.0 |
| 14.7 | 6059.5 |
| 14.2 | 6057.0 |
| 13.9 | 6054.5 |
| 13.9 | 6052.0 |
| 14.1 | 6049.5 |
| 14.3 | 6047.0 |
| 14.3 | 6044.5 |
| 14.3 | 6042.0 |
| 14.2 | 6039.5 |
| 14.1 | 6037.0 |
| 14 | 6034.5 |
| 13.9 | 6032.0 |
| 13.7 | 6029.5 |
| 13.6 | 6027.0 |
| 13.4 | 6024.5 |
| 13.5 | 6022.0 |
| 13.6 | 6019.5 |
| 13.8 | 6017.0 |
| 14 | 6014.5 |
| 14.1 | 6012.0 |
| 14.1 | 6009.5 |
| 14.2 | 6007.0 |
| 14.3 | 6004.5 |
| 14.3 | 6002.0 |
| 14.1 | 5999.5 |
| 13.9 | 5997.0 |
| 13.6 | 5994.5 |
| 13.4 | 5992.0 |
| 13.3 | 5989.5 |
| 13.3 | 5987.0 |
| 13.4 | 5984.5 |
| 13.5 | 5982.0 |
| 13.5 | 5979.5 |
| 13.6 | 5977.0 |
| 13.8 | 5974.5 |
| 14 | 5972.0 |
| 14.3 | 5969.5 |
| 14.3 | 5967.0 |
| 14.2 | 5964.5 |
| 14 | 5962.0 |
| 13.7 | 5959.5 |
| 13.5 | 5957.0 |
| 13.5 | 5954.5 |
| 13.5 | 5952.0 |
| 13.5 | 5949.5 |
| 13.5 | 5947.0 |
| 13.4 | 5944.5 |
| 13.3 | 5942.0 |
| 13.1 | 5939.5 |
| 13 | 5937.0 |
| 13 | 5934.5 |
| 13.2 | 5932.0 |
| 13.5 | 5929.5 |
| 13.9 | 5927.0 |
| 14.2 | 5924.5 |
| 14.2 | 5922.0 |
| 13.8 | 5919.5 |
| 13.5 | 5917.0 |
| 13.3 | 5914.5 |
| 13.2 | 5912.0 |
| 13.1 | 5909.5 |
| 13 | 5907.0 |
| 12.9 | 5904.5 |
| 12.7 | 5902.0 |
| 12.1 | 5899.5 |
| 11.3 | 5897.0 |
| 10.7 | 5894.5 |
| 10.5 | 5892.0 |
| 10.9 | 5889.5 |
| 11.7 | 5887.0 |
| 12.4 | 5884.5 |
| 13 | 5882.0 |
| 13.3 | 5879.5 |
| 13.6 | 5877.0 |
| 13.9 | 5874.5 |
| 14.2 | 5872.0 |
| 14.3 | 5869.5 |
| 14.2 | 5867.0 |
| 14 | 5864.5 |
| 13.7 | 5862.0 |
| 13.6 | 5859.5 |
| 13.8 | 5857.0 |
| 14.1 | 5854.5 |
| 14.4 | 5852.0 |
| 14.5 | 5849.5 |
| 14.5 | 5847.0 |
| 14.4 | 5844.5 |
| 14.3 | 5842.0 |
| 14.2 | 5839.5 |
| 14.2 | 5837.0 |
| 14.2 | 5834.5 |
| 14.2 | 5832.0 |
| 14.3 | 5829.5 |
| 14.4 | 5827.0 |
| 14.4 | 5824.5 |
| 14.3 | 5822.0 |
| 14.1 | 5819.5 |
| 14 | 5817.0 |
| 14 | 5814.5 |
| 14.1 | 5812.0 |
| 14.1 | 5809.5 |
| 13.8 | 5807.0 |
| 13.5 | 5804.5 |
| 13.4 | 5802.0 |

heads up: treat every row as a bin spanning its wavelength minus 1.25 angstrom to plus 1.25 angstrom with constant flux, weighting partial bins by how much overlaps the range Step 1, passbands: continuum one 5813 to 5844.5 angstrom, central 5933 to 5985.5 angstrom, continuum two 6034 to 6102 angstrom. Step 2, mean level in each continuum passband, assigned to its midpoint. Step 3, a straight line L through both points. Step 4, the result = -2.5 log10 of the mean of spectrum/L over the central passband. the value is 0.05 mag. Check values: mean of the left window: 14.2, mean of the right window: 14.2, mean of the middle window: 13.6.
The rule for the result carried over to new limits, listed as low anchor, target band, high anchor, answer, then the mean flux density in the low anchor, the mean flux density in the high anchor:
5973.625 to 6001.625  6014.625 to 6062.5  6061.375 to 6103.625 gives -0.01 mag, 13.6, 14.2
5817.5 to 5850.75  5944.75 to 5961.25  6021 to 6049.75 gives 0.04 mag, 14.3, 13.9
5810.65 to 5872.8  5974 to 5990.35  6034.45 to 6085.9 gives 0.06 mag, 14.2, 14.2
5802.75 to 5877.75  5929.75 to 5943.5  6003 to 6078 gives 0.08 mag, 14.1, 14.1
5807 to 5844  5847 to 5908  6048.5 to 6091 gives 0.09 mag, 14.2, 14.2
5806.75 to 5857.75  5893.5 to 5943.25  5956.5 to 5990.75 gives 0.07 mag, 14.2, 13.7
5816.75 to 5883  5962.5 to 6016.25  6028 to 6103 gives 0.02 mag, 14.1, 14.1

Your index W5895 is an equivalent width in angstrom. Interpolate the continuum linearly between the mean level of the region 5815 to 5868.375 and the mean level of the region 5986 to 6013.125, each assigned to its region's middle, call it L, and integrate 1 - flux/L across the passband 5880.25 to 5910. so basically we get 4.3 angstrom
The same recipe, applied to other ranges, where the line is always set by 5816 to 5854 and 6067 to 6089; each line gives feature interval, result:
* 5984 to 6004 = 0.6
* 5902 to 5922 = 1.3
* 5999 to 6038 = 0.4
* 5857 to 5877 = 0.4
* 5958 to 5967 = 0.1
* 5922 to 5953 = 1.5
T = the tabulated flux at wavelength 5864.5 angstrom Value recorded 14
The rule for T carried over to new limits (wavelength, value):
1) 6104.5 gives 13.9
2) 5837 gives 14.2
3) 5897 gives 11.3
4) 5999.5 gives 14.1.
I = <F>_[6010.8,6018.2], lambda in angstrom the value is 14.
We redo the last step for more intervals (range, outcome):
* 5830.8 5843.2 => 14.2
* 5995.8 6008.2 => 14.2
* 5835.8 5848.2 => 14.3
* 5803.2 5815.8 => 13.9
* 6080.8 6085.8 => 13.8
